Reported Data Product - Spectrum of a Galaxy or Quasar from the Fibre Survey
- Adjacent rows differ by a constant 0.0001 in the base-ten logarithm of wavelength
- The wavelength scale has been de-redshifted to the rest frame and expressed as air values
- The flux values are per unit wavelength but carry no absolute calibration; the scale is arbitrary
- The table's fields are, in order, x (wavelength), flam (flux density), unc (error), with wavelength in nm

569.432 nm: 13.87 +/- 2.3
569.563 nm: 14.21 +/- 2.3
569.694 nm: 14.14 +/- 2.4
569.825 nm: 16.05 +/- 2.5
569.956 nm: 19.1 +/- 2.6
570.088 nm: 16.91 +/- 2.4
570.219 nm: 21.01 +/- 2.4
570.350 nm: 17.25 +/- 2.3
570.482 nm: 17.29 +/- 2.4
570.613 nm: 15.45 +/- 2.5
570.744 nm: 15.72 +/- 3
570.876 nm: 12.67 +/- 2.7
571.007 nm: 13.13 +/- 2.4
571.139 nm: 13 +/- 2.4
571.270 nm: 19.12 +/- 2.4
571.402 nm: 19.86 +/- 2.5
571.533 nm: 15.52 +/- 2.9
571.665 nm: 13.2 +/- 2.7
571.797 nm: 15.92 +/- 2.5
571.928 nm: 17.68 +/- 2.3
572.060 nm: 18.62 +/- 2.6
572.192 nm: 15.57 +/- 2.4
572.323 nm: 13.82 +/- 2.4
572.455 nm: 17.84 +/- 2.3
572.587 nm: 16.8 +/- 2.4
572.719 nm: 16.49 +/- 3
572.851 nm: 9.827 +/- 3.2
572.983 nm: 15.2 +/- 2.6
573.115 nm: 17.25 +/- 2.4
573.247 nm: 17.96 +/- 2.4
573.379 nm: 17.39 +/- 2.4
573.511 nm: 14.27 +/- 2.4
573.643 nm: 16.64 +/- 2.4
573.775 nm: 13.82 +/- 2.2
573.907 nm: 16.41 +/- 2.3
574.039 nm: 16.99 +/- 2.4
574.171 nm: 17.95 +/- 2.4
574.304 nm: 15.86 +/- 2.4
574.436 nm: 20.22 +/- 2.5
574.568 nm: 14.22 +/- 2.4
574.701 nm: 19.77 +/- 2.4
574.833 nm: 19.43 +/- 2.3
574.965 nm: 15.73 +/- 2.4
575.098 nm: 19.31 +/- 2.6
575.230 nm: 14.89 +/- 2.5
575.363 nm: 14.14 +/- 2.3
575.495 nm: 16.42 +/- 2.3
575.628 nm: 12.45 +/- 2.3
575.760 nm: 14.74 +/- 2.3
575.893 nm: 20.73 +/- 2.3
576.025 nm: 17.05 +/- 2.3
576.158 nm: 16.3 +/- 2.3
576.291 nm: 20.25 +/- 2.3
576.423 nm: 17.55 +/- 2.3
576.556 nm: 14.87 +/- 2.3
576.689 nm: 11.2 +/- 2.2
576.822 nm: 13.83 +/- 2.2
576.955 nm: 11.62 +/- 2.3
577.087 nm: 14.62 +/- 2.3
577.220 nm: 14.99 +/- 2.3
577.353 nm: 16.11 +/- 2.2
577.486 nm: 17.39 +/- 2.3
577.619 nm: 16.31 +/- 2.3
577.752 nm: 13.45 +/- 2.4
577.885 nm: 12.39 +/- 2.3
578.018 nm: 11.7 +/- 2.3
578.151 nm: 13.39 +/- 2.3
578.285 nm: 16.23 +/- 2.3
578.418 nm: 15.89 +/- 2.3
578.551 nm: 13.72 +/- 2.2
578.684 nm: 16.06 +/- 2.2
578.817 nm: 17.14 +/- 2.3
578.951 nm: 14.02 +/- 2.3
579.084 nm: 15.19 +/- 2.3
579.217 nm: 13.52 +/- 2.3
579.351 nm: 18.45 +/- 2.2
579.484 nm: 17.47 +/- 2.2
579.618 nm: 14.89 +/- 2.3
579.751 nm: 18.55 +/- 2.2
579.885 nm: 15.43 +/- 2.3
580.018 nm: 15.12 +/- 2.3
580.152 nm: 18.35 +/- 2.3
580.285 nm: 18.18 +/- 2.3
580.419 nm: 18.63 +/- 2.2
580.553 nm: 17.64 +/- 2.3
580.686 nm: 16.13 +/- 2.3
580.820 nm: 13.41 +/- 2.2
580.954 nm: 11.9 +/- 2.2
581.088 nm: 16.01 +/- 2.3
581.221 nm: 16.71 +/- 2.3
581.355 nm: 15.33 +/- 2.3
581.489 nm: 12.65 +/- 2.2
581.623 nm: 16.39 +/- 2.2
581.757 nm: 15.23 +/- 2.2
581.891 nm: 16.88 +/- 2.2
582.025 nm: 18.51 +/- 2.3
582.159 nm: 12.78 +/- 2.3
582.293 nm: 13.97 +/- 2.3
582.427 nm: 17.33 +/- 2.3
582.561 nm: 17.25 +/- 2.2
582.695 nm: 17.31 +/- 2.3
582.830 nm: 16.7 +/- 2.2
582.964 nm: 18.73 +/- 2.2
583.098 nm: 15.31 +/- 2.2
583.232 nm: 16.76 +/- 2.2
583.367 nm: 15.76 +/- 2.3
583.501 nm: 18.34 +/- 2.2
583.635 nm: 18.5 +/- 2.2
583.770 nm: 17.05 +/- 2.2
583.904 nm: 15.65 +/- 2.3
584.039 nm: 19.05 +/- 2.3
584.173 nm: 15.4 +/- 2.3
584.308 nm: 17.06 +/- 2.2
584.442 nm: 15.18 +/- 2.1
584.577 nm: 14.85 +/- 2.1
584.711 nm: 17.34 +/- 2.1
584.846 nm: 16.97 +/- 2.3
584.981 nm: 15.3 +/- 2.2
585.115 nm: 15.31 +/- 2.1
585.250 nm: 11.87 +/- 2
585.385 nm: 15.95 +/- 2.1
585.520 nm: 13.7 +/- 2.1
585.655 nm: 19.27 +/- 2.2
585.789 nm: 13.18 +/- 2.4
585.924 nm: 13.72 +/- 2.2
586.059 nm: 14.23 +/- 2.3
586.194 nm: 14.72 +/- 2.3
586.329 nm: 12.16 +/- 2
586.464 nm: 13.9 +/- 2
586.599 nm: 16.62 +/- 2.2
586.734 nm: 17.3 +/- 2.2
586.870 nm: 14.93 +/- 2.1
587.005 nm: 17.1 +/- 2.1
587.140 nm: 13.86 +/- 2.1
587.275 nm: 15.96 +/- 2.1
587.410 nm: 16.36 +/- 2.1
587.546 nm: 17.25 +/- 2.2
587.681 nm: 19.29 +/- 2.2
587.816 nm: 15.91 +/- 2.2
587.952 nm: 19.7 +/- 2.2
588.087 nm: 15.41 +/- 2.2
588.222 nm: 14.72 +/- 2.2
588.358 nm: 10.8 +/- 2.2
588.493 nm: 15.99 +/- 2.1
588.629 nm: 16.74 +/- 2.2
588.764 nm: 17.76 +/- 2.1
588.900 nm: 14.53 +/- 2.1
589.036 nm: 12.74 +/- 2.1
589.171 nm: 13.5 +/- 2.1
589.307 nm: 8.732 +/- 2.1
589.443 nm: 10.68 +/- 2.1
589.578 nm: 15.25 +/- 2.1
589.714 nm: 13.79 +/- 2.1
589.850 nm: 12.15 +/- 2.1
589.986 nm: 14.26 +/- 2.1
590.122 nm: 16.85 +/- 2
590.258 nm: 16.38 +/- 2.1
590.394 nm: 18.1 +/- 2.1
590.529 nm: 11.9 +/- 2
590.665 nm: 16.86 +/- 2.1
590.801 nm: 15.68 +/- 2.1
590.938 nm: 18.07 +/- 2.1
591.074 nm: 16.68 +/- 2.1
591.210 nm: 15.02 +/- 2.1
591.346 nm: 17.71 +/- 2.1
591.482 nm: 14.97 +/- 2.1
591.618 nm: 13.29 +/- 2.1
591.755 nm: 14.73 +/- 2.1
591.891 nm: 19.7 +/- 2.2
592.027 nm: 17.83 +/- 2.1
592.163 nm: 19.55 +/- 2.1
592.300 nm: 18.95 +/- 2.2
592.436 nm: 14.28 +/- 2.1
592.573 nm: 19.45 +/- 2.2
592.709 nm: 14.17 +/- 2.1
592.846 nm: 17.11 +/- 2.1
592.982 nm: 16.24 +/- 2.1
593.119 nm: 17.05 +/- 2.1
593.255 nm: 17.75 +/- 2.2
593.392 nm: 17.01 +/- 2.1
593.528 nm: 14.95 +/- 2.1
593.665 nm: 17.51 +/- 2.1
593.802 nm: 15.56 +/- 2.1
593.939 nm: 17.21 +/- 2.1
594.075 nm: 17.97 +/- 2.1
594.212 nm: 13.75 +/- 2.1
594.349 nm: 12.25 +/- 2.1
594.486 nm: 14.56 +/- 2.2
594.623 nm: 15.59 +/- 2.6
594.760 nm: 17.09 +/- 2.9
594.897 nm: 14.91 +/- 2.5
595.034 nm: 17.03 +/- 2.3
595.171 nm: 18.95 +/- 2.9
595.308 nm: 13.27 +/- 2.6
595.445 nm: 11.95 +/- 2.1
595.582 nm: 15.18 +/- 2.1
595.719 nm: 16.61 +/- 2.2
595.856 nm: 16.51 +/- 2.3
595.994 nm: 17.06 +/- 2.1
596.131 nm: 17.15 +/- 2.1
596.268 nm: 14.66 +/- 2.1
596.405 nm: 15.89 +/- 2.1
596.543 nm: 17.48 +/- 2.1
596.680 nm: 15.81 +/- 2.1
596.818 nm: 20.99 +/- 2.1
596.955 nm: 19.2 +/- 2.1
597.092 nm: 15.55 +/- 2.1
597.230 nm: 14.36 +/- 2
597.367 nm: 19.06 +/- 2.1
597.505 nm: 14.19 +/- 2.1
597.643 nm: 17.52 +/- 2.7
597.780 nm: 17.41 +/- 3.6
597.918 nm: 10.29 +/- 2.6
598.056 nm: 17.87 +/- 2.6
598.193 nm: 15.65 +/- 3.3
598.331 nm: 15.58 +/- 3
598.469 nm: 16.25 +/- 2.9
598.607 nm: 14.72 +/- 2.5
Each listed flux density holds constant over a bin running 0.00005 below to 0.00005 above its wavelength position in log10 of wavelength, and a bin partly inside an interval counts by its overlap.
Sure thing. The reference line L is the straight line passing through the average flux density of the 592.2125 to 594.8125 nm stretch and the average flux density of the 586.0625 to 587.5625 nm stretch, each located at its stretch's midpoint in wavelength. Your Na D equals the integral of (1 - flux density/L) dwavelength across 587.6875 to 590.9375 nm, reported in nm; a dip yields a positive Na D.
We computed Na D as 0.17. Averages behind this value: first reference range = 15.3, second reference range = 16.2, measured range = 14.9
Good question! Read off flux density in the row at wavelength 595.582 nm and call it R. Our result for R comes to 15.18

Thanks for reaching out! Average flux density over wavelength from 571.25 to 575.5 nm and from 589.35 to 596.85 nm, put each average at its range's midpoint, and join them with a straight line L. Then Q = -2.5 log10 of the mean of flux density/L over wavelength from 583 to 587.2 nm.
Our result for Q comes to 0.03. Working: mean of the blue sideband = 16.5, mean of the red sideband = 16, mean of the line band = 15.7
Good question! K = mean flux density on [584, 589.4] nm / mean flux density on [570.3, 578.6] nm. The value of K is 0.97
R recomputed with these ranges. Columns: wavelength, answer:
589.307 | 8.732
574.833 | 19.43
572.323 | 13.82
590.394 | 18.1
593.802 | 15.56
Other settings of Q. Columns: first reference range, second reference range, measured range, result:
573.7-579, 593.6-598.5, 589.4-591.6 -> 0.05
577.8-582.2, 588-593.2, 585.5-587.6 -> 0.02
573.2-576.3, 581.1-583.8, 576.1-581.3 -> 0.07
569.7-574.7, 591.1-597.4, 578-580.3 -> 0.04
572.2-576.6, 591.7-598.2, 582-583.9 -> -0.02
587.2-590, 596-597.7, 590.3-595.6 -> -0.02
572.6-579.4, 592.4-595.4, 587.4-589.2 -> 0.01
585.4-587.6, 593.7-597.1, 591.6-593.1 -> -0.08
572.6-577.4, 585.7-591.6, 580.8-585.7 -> -0.03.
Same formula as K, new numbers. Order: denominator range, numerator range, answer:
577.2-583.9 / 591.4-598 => 1.02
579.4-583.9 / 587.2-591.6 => 0.94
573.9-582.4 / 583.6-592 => 0.98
